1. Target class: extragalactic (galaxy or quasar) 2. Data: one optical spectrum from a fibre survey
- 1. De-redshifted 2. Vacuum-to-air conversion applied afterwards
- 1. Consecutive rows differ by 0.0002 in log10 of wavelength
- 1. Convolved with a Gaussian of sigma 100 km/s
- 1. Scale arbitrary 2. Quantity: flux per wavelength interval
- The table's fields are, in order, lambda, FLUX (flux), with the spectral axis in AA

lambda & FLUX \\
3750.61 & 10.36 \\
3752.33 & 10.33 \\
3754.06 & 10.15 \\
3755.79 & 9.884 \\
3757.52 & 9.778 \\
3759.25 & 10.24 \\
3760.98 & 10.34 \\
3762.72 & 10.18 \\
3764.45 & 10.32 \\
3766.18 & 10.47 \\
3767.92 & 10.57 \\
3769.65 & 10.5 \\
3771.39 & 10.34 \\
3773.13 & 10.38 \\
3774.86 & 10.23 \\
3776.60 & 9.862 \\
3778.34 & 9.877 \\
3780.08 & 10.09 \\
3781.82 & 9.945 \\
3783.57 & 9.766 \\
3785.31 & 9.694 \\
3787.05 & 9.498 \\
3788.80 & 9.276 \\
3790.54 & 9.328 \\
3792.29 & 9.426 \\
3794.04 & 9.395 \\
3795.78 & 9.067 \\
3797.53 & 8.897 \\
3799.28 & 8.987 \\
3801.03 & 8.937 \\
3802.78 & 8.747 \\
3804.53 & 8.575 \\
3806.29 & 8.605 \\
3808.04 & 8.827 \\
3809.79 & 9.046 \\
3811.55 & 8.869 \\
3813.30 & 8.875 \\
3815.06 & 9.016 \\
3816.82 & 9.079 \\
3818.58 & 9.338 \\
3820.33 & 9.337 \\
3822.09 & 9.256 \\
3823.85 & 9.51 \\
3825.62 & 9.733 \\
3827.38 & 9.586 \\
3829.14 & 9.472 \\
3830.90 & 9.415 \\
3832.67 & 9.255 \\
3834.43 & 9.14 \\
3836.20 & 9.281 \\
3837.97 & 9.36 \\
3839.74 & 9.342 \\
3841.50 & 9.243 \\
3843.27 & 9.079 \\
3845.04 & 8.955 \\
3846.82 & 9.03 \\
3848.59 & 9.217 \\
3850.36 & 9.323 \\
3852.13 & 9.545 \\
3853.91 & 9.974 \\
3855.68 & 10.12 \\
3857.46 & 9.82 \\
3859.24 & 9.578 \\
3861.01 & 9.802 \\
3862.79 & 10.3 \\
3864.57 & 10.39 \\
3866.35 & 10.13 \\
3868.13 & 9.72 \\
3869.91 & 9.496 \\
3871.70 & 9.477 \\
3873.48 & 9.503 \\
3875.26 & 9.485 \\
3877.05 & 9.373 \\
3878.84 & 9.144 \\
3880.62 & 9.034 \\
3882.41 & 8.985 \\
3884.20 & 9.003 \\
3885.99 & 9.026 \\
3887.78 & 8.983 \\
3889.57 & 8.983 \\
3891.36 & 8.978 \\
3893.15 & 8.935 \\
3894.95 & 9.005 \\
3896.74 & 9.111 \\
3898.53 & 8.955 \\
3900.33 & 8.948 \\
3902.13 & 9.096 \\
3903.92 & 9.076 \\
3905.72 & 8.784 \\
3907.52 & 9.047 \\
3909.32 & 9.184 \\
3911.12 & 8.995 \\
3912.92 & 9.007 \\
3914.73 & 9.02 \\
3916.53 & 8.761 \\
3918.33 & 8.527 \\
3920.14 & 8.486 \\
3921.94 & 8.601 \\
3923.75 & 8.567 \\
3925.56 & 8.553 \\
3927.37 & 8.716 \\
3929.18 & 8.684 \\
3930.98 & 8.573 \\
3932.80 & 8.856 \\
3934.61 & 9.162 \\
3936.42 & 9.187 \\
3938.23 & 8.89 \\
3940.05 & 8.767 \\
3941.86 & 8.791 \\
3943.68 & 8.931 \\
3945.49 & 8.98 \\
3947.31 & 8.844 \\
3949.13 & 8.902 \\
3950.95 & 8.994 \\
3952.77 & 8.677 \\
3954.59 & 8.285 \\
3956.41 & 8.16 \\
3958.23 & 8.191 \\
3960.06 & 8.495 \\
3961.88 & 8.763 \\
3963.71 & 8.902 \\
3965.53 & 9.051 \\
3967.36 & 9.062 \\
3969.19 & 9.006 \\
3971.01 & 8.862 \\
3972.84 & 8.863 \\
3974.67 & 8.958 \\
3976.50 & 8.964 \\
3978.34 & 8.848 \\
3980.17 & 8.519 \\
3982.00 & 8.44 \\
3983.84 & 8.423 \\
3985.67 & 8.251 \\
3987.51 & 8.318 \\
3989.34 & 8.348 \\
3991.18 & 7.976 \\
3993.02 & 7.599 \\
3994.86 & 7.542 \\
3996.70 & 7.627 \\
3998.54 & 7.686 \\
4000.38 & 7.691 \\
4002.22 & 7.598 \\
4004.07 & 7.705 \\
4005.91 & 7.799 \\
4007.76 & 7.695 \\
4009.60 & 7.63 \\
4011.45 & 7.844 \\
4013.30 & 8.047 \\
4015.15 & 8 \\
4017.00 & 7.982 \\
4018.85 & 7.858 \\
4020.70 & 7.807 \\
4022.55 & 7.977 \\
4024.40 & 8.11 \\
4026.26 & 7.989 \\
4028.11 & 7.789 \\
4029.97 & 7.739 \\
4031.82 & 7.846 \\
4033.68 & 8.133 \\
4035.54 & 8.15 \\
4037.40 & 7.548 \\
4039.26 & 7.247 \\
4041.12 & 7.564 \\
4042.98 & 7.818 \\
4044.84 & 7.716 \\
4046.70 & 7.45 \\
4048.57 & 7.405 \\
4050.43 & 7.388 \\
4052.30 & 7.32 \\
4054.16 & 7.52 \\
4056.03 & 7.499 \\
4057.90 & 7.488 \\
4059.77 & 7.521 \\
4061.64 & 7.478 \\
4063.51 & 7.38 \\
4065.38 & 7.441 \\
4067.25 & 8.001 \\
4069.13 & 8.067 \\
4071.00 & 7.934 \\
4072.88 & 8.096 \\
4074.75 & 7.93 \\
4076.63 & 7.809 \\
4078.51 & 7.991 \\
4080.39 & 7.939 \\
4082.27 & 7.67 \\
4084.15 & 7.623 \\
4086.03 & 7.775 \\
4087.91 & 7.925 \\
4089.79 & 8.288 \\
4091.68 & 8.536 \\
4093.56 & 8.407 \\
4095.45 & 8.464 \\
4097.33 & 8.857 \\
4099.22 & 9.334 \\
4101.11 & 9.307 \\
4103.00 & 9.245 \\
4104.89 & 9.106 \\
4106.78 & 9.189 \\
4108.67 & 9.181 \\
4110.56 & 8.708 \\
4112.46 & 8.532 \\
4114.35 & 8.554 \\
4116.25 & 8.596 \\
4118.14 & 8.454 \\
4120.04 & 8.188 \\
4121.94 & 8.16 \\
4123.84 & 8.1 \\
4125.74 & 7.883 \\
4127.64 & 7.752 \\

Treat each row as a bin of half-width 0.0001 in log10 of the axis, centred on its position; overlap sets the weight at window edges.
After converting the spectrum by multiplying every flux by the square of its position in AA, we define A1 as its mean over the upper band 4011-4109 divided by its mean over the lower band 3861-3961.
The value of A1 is 1.0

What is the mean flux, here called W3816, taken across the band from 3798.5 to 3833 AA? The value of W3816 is 9.12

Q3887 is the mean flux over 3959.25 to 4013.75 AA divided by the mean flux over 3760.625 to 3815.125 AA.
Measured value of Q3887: 0.9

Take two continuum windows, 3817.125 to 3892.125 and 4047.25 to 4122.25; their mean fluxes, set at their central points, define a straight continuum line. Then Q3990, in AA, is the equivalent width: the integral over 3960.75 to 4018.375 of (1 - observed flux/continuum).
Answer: 2.8 AA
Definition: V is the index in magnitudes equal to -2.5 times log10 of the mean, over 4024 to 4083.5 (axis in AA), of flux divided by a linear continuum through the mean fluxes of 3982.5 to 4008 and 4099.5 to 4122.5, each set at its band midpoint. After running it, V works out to 0.09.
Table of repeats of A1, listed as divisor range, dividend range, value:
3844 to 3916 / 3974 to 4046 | 0.91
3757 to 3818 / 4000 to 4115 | 0.96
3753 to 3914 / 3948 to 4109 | 0.95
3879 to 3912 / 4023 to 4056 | 0.92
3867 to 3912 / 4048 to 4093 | 0.93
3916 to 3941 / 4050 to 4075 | 0.94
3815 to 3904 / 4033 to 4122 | 0.97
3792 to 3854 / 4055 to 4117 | 1.03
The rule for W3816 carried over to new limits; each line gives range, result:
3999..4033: 7.84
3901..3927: 8.83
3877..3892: 9.04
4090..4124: 8.72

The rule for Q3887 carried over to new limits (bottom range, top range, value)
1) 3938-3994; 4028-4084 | 0.89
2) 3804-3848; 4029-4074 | 0.83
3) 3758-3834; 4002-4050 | 0.82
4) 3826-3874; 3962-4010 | 0.87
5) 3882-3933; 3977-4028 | 0.90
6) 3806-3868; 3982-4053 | 0.83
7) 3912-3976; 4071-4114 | 0.96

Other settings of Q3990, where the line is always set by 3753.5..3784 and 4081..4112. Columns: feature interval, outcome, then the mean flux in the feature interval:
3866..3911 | 2.0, 9.16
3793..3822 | 2.9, 8.99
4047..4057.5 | 1.6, 7.43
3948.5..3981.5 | 1.7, 8.75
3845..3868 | 0.0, 9.73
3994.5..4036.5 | 5.3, 7.84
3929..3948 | 0.9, 8.89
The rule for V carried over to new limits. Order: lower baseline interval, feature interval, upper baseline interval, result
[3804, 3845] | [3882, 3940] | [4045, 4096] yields -0.025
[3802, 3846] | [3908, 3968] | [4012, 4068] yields -0.049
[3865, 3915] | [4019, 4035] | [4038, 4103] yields 0.038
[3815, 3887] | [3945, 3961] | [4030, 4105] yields 0.017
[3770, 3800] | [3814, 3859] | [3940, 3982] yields 0.003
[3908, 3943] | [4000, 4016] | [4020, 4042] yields 0.036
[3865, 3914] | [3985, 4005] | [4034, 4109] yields 0.087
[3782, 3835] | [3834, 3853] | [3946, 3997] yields -0.019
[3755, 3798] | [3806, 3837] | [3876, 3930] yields 0.039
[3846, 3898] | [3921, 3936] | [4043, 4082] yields 0.022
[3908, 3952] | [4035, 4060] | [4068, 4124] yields 0.134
